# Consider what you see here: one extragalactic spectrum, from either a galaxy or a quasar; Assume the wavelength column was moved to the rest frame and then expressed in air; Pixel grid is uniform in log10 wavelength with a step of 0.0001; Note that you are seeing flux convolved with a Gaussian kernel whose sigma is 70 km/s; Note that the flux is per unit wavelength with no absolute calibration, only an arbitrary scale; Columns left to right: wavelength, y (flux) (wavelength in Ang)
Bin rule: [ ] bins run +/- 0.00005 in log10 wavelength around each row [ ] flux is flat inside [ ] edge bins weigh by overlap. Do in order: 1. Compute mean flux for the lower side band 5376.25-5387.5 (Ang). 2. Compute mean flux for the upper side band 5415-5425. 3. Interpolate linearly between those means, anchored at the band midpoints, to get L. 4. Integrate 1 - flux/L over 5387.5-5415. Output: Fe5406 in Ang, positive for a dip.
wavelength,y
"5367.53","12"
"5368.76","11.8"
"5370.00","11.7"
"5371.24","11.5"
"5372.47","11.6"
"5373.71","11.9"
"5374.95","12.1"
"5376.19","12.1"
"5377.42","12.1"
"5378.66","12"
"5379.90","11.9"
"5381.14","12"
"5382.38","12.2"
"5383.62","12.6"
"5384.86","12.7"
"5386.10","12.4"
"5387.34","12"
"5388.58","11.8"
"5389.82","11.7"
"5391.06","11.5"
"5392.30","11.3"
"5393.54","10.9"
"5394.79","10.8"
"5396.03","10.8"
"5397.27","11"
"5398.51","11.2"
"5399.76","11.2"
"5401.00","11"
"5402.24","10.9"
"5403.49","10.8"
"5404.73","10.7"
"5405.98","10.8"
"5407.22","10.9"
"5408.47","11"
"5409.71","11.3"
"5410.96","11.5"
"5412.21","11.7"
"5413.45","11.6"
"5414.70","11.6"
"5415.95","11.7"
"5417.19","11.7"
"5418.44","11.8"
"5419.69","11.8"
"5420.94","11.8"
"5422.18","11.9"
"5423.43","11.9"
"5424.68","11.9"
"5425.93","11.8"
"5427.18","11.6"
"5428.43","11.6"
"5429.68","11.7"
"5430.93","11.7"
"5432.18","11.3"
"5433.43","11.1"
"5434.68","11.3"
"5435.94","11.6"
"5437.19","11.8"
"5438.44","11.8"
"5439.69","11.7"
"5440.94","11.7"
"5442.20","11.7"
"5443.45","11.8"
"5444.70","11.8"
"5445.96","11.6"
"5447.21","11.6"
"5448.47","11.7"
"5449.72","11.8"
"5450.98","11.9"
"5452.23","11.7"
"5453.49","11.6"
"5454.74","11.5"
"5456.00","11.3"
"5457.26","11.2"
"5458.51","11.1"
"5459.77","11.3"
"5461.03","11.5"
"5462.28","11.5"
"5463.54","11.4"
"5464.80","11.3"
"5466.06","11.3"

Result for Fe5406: 1.87 Ang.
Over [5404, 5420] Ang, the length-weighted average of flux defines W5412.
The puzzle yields 11.4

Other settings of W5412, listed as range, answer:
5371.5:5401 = 11.7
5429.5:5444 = 11.6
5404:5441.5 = 11.5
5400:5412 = 11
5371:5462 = 11.6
